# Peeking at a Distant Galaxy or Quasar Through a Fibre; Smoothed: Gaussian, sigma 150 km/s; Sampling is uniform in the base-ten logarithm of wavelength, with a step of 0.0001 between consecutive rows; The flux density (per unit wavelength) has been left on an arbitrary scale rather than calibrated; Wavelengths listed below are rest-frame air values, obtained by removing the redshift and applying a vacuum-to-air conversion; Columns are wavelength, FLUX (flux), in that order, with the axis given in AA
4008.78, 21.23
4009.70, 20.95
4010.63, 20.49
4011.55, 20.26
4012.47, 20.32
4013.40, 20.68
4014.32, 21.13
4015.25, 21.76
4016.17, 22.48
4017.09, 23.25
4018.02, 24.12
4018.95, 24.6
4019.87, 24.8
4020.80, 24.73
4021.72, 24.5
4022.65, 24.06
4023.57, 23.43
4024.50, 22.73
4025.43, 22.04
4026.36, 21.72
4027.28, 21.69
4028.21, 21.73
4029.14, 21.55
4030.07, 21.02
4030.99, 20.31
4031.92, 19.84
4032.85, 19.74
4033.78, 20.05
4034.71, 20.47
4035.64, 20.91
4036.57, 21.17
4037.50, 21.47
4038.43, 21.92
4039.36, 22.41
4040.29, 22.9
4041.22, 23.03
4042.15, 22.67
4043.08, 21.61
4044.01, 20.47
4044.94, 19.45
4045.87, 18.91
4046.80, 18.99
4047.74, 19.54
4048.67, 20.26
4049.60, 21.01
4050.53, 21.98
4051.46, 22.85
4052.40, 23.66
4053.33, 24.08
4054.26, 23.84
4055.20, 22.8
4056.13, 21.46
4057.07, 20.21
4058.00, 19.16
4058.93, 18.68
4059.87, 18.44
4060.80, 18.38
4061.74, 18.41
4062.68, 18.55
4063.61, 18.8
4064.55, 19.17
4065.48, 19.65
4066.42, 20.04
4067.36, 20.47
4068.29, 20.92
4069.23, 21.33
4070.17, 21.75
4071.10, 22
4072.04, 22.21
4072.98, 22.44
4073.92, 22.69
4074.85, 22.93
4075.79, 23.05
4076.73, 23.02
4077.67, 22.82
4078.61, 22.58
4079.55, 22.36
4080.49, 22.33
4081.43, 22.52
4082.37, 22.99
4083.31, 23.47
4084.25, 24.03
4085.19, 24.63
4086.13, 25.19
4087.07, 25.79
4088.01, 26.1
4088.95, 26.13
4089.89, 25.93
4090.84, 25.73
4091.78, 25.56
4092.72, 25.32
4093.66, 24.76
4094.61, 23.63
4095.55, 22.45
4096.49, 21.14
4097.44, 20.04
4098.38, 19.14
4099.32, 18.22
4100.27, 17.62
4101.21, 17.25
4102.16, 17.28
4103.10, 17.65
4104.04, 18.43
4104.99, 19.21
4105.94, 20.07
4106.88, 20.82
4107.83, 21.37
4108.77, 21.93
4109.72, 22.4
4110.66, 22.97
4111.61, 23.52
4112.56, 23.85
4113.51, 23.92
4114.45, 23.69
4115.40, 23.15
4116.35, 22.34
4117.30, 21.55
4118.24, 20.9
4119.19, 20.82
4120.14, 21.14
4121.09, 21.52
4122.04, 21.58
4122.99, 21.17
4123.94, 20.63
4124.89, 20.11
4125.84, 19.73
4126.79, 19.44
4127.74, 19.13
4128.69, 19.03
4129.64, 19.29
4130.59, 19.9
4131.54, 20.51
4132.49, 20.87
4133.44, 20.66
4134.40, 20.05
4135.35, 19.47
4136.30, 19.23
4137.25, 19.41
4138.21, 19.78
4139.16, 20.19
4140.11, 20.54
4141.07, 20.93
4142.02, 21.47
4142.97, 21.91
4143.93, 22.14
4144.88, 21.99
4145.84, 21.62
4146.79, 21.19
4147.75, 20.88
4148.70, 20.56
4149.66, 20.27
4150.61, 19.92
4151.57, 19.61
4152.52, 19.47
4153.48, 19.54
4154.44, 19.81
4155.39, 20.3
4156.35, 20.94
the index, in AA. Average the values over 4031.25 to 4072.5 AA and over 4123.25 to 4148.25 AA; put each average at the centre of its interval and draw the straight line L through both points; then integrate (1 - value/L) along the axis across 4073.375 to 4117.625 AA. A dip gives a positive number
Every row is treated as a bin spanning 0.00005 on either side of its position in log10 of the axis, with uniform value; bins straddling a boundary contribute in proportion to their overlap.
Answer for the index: -3.9 AA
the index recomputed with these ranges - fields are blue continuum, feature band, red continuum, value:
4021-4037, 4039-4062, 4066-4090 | 1.3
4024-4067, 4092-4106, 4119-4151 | 0.3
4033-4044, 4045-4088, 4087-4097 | 3.0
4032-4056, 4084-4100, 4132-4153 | -2.0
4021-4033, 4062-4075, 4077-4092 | 1.5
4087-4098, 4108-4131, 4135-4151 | 1.0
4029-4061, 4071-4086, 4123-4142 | -1.7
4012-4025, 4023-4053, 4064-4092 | 2.2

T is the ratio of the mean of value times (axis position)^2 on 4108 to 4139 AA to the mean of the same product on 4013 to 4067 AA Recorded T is 1.0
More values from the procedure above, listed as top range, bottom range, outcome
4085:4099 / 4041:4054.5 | 1.15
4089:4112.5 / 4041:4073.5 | 1.06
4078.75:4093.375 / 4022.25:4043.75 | 1.16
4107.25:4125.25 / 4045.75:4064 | 1.11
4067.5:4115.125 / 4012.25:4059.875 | 1.06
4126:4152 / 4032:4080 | 1.00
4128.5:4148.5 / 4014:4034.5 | 0.97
